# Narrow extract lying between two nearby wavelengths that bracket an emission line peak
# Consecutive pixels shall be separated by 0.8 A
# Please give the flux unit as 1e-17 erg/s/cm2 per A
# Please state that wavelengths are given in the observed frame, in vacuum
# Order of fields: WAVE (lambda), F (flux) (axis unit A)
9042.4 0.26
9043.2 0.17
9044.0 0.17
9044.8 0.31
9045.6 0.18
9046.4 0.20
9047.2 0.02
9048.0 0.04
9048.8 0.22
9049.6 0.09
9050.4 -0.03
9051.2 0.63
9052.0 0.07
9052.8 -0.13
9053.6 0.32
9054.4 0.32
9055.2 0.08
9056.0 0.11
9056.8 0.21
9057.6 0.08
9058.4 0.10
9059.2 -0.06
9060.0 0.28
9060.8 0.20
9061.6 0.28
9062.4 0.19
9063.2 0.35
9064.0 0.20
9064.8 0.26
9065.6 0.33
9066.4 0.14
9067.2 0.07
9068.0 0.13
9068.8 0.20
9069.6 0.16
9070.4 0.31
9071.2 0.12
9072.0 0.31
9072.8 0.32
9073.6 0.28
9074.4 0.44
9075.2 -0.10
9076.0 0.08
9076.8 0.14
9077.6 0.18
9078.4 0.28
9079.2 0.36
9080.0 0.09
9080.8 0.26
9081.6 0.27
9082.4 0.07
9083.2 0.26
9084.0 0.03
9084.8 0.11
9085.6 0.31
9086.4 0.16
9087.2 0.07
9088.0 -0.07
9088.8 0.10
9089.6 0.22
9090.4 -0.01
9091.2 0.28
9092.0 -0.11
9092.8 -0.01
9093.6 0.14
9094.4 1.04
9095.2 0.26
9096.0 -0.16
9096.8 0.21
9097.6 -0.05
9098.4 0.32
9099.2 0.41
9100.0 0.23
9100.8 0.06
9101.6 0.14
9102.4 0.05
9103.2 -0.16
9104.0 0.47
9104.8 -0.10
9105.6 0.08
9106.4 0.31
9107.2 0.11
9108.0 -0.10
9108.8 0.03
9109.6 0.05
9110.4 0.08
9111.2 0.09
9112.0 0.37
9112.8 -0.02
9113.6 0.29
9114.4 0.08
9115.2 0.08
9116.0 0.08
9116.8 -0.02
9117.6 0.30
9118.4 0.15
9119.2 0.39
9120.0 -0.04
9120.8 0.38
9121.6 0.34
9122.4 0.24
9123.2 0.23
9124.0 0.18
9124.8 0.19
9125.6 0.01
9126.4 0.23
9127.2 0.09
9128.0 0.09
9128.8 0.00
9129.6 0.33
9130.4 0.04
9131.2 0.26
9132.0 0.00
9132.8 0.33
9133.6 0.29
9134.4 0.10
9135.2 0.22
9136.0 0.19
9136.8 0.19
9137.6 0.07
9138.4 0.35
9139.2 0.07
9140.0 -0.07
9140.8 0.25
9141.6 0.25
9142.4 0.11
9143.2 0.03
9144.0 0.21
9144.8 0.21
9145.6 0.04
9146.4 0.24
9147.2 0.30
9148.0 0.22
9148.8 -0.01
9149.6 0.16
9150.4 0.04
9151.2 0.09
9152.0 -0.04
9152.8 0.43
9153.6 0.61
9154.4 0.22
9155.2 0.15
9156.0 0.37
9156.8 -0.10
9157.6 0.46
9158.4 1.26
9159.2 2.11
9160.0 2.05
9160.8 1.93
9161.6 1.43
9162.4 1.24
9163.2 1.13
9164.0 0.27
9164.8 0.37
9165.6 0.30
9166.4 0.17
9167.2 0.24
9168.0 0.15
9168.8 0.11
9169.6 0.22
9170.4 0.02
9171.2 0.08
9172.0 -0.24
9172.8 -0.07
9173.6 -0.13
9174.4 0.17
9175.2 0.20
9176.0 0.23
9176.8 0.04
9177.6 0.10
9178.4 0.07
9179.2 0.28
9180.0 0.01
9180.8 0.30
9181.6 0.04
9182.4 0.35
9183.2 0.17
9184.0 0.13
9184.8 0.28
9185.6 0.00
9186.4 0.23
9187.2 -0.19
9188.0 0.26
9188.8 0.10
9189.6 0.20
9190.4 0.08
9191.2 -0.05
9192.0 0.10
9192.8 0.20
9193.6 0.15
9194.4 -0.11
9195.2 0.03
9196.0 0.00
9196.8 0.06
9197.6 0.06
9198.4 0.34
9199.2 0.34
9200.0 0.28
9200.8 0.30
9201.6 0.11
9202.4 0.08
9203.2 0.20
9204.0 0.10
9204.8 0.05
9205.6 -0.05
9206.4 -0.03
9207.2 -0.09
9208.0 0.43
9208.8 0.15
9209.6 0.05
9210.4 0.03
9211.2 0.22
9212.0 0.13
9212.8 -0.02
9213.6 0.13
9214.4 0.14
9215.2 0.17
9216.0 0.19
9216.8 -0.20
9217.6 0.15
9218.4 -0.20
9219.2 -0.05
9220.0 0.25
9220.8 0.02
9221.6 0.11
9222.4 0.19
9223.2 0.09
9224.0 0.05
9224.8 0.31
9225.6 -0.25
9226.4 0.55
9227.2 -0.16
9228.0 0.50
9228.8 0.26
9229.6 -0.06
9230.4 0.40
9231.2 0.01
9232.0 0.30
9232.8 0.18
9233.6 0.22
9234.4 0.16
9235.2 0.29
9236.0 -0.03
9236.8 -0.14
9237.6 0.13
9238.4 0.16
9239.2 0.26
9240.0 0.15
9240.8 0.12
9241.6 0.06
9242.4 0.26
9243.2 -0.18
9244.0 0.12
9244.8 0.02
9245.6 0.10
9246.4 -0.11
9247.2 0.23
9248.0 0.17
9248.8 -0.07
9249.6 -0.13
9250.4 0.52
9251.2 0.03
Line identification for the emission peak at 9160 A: Hbeta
